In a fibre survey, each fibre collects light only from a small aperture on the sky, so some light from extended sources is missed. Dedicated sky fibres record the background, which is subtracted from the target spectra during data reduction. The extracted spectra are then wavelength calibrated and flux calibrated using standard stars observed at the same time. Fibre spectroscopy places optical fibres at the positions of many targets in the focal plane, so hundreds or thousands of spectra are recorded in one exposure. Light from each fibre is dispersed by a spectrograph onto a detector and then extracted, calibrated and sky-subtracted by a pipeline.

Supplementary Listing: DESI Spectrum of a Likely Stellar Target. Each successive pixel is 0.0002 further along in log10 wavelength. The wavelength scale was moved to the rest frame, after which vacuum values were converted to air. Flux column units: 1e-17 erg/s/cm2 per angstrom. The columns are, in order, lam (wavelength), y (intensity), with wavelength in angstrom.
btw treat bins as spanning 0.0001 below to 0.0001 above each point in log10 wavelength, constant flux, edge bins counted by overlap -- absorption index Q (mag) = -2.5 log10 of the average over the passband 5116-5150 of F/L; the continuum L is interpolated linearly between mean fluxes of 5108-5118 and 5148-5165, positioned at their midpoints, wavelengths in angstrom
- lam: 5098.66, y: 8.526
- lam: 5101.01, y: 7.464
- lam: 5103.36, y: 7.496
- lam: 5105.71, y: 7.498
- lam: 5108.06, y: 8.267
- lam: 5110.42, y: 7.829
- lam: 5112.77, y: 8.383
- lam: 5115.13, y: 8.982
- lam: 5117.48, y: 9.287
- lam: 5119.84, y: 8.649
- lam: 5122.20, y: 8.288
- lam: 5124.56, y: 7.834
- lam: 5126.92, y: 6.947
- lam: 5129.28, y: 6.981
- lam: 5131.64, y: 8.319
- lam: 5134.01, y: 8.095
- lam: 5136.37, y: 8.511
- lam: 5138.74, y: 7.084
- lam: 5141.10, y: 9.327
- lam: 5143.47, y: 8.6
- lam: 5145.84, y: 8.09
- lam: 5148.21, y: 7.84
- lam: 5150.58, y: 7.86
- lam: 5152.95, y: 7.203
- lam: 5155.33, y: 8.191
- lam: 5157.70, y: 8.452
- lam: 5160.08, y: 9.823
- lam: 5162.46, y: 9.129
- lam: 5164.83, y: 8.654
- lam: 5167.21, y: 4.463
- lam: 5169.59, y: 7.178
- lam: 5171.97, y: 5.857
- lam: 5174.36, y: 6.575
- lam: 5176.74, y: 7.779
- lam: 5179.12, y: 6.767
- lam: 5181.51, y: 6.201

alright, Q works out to 0.044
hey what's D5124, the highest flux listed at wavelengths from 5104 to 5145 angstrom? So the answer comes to 9.327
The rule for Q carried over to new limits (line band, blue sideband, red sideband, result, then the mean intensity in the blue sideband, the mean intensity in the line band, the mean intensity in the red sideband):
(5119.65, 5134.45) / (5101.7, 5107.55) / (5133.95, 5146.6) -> 0.03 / 7.58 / 7.81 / 8.31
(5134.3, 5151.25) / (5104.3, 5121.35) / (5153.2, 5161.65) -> 0.05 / 8.4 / 8.2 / 8.65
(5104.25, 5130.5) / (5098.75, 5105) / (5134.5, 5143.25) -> -0.02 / 7.66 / 8.08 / 8.33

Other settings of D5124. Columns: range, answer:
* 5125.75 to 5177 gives 9.823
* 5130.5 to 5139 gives 8.511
